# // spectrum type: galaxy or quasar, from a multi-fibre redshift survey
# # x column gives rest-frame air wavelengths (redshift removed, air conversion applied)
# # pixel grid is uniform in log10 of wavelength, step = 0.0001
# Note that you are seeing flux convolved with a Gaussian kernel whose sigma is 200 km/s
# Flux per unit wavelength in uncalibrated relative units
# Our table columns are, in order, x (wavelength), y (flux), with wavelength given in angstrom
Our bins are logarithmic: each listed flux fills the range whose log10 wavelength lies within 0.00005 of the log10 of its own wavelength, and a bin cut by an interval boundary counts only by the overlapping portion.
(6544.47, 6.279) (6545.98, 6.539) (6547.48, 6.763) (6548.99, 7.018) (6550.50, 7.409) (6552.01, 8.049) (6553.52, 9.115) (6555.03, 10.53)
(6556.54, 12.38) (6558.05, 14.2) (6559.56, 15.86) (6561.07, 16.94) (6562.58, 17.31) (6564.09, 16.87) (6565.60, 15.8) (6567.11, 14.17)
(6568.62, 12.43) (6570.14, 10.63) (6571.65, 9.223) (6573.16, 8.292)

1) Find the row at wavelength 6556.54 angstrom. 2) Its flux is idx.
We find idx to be 12.38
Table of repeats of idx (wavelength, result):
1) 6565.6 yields 15.8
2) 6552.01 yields 8.049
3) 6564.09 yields 16.87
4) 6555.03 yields 10.53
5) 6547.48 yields 6.763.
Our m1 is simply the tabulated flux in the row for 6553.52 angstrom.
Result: 9.115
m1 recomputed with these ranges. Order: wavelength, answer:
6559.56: 15.86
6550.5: 7.409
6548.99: 7.018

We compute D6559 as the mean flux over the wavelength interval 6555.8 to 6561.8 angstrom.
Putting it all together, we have 14.8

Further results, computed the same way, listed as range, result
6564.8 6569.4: 14.1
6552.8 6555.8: 9.84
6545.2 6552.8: 7.16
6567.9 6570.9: 11.5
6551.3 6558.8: 10.9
